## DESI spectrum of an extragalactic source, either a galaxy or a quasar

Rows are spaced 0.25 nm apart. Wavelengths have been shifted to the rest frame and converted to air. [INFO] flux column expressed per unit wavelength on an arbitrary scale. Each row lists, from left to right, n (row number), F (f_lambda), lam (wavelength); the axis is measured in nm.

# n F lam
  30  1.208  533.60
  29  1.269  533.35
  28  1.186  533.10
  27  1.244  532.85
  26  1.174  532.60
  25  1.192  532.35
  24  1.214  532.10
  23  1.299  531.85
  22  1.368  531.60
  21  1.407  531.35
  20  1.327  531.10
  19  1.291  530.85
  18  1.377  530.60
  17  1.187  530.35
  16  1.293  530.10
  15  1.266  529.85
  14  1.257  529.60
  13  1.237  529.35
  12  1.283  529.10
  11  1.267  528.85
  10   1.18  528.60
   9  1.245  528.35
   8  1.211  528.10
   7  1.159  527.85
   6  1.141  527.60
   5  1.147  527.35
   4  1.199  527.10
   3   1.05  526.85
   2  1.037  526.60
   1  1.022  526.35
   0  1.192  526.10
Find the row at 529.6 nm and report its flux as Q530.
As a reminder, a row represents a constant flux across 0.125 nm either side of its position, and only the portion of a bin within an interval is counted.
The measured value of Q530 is 1.257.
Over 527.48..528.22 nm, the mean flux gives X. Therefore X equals 1.17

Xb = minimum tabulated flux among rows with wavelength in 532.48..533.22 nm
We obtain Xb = 1.174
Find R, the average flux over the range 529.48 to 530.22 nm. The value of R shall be 1.27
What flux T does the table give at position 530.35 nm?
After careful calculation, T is 1.187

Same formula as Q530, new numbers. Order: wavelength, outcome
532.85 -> 1.244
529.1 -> 1.283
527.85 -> 1.159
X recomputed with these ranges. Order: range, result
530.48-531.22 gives 1.33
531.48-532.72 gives 1.25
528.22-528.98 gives 1.23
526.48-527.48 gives 1.11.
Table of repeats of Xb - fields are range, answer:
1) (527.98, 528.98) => 1.18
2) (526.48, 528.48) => 1.037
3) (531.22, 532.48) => 1.192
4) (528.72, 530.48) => 1.187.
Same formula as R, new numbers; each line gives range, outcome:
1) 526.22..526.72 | 1.03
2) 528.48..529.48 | 1.24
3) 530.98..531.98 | 1.35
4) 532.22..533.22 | 1.2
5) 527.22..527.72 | 1.14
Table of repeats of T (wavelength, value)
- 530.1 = 1.293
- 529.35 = 1.237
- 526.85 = 1.05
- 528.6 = 1.18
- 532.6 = 1.174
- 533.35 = 1.269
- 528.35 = 1.245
